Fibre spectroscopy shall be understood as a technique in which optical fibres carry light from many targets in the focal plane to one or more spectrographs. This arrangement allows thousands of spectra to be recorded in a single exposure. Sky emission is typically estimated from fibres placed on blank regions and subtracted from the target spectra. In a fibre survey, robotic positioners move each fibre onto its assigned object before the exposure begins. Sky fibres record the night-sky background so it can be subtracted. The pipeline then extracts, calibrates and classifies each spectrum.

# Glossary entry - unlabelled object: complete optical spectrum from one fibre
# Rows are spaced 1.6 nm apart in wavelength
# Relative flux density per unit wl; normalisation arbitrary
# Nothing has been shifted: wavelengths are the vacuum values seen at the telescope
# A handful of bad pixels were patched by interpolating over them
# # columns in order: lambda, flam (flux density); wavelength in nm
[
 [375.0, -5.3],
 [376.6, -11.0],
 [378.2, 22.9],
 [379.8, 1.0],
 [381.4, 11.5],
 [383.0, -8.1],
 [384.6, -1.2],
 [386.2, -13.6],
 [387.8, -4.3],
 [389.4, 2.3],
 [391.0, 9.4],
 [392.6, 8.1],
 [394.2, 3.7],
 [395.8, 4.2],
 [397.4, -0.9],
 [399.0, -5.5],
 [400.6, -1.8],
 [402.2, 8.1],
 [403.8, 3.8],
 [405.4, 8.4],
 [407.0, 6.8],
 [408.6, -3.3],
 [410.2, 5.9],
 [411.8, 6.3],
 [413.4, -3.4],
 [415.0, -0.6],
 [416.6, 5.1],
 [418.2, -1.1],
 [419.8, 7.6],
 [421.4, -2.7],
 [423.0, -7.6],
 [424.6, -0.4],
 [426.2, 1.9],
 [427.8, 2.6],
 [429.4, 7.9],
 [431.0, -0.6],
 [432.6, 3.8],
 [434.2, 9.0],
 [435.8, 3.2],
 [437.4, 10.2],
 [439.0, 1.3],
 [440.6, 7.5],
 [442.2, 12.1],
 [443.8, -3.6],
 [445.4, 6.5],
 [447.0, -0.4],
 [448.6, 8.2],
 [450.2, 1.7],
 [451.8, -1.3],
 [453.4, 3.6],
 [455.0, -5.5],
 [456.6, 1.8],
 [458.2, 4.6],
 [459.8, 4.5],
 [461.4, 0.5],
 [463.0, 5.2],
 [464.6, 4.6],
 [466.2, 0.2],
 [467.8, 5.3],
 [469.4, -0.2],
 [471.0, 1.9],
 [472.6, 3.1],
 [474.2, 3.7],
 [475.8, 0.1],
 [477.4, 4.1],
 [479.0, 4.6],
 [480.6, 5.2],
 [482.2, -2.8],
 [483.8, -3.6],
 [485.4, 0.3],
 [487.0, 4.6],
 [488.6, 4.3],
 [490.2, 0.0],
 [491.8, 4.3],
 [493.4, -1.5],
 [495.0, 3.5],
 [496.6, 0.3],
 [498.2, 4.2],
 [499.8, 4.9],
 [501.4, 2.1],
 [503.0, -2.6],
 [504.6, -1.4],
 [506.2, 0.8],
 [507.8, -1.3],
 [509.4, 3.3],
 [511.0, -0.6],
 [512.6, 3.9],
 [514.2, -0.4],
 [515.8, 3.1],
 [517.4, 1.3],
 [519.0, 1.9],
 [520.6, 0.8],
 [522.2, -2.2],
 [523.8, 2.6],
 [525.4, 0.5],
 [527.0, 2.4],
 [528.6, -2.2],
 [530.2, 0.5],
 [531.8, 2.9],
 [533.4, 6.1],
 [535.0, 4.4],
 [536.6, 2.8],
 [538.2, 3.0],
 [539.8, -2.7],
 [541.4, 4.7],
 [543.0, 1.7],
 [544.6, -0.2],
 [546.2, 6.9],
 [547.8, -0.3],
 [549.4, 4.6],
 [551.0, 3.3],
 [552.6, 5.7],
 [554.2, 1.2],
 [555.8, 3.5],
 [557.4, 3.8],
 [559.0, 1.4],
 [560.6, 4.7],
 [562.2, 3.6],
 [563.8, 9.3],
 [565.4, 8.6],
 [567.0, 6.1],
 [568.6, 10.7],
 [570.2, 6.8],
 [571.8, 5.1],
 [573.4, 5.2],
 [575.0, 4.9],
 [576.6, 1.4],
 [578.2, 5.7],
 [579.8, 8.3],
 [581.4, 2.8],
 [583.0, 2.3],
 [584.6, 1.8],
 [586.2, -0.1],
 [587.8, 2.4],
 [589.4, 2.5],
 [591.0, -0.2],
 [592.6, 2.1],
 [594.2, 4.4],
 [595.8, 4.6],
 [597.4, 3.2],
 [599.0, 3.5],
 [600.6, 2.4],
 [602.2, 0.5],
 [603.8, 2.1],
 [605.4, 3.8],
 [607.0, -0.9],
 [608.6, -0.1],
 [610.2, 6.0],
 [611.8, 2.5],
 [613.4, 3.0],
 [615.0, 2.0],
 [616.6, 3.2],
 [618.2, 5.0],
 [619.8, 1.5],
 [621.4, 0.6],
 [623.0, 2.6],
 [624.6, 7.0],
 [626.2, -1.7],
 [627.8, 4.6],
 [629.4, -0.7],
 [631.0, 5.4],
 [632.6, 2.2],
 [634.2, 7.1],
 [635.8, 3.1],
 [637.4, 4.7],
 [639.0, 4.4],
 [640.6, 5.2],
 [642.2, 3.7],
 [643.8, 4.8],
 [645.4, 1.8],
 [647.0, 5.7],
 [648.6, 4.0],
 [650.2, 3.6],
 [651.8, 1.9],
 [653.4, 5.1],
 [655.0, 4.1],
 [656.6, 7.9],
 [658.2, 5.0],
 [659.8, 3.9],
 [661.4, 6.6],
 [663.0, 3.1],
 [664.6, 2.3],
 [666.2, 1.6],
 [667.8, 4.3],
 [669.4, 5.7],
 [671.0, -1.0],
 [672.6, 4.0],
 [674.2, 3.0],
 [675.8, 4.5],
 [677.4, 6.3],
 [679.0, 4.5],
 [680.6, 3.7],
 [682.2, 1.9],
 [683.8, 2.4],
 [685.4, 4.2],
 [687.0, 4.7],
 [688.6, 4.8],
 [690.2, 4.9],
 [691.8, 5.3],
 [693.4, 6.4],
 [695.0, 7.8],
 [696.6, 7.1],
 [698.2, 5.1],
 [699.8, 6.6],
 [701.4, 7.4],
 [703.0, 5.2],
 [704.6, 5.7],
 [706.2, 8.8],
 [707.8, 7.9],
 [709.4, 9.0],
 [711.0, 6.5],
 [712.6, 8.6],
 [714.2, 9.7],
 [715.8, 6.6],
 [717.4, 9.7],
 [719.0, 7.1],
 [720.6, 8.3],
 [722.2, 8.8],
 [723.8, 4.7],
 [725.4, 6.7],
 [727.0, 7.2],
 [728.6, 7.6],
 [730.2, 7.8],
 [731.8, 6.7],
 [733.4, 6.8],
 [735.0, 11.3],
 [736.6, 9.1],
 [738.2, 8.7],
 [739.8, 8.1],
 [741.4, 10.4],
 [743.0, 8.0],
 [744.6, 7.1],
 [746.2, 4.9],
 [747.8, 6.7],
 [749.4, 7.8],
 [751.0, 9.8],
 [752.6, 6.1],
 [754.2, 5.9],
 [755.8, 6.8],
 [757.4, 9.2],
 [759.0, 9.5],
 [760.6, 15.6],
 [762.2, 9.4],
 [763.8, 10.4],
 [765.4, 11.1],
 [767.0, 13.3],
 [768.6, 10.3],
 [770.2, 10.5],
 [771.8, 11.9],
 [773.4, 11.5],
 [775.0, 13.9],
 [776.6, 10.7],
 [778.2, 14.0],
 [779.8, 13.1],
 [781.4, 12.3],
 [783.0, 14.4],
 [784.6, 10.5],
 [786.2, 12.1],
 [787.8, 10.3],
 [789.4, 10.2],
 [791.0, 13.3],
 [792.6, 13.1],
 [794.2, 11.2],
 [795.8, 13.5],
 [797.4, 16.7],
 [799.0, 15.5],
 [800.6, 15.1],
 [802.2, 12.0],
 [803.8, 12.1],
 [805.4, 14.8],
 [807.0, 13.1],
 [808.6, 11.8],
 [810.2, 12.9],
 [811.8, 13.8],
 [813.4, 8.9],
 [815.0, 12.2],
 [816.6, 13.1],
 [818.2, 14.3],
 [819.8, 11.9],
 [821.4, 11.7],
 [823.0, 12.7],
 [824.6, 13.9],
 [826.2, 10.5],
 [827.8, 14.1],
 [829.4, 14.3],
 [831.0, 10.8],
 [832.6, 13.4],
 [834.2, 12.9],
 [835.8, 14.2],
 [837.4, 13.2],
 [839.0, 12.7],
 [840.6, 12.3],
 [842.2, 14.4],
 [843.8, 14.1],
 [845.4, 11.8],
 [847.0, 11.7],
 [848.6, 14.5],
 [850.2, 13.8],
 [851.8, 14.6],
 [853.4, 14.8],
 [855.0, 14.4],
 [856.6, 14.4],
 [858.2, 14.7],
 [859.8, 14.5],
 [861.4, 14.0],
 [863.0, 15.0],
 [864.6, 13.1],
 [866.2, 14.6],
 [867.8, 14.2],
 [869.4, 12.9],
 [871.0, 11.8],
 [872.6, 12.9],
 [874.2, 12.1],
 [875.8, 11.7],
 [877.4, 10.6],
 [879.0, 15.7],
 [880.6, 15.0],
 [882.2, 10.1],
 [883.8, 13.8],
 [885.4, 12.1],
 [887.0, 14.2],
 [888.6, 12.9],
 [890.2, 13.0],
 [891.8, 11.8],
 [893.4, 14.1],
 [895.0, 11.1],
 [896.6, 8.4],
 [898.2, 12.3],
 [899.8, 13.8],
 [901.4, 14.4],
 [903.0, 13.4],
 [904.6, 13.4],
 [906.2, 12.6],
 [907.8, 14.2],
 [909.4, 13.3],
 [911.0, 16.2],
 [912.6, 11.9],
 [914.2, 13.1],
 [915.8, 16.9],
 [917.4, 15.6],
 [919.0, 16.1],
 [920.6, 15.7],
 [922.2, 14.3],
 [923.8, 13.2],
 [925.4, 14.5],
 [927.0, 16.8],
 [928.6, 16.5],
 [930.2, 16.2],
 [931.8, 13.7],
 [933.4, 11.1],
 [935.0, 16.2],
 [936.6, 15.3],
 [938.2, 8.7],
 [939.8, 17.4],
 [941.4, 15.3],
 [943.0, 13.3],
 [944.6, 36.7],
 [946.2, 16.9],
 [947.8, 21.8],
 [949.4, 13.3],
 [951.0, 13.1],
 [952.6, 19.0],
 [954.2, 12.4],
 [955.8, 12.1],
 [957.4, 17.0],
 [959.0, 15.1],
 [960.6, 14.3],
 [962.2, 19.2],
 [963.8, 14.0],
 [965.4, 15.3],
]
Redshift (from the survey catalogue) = 0.73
